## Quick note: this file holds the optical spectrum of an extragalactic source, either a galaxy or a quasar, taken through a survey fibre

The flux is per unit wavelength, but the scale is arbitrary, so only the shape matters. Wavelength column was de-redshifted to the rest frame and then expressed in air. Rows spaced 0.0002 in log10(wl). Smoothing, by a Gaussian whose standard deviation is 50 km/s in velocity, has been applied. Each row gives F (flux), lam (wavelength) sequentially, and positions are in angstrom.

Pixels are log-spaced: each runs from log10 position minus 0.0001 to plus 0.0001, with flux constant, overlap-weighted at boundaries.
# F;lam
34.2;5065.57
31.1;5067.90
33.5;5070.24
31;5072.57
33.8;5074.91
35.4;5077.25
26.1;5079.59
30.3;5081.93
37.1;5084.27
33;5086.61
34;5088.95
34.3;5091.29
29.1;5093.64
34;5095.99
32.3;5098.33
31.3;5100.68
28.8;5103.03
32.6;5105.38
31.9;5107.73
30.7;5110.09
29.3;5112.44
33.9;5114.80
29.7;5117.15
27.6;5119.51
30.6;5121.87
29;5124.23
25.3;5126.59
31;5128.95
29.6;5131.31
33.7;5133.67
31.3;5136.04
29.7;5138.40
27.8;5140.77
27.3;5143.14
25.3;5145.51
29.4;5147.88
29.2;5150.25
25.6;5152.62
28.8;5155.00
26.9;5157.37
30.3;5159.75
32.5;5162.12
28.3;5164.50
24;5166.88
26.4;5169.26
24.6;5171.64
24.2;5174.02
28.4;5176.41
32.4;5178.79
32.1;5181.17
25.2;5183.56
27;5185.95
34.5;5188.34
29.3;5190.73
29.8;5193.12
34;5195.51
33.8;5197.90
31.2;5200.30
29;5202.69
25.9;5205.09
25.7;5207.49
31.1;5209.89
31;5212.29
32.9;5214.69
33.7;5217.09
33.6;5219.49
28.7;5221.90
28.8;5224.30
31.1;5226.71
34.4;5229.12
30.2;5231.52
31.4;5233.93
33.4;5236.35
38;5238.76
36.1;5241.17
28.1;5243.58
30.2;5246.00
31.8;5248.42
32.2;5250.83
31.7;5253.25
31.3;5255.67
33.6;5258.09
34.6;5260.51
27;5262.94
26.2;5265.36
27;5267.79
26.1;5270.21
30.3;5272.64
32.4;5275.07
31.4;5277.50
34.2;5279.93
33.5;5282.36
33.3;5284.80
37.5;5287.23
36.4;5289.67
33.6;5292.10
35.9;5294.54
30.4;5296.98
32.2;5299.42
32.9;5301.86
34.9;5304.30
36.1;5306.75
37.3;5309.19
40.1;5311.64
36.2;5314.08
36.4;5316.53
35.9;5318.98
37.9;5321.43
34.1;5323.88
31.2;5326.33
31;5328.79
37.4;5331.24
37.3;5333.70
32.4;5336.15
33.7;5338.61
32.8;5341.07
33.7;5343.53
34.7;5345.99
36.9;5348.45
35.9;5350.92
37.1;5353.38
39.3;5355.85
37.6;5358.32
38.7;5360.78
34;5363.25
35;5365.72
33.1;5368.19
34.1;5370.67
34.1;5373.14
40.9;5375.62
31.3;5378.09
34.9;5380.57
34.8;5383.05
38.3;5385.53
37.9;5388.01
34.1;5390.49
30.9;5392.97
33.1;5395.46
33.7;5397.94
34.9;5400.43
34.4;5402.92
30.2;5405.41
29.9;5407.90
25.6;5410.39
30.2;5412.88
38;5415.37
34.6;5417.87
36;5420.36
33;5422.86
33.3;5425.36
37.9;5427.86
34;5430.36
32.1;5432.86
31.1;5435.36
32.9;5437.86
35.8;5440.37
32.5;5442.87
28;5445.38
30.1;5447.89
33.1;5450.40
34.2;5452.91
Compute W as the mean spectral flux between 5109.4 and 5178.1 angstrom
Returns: 28.6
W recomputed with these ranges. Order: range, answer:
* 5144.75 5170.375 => 27.9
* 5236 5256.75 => 32.5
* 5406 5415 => 29.6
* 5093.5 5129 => 30.5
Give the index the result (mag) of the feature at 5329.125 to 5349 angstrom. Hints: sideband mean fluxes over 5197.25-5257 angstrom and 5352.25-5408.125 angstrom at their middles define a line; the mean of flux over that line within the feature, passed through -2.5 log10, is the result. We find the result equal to -0.02 mag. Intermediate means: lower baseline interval 31.4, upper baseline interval 35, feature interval 34.6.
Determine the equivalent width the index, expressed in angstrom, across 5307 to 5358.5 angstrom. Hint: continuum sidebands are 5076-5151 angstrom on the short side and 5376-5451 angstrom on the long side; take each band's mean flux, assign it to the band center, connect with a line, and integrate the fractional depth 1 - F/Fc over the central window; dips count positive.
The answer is -4.80 angstrom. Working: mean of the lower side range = 30.6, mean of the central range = 35.6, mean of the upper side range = 33.3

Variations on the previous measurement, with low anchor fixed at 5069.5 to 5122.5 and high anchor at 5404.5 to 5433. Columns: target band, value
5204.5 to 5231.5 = 1.3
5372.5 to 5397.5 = -1.7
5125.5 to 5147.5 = 2.0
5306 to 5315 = -1.4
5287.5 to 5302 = -0.6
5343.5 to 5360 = -2.0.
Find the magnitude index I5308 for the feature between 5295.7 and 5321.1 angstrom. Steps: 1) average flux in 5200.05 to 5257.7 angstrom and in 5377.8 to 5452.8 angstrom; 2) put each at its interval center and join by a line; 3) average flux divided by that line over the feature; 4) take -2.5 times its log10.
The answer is -0.102 mag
